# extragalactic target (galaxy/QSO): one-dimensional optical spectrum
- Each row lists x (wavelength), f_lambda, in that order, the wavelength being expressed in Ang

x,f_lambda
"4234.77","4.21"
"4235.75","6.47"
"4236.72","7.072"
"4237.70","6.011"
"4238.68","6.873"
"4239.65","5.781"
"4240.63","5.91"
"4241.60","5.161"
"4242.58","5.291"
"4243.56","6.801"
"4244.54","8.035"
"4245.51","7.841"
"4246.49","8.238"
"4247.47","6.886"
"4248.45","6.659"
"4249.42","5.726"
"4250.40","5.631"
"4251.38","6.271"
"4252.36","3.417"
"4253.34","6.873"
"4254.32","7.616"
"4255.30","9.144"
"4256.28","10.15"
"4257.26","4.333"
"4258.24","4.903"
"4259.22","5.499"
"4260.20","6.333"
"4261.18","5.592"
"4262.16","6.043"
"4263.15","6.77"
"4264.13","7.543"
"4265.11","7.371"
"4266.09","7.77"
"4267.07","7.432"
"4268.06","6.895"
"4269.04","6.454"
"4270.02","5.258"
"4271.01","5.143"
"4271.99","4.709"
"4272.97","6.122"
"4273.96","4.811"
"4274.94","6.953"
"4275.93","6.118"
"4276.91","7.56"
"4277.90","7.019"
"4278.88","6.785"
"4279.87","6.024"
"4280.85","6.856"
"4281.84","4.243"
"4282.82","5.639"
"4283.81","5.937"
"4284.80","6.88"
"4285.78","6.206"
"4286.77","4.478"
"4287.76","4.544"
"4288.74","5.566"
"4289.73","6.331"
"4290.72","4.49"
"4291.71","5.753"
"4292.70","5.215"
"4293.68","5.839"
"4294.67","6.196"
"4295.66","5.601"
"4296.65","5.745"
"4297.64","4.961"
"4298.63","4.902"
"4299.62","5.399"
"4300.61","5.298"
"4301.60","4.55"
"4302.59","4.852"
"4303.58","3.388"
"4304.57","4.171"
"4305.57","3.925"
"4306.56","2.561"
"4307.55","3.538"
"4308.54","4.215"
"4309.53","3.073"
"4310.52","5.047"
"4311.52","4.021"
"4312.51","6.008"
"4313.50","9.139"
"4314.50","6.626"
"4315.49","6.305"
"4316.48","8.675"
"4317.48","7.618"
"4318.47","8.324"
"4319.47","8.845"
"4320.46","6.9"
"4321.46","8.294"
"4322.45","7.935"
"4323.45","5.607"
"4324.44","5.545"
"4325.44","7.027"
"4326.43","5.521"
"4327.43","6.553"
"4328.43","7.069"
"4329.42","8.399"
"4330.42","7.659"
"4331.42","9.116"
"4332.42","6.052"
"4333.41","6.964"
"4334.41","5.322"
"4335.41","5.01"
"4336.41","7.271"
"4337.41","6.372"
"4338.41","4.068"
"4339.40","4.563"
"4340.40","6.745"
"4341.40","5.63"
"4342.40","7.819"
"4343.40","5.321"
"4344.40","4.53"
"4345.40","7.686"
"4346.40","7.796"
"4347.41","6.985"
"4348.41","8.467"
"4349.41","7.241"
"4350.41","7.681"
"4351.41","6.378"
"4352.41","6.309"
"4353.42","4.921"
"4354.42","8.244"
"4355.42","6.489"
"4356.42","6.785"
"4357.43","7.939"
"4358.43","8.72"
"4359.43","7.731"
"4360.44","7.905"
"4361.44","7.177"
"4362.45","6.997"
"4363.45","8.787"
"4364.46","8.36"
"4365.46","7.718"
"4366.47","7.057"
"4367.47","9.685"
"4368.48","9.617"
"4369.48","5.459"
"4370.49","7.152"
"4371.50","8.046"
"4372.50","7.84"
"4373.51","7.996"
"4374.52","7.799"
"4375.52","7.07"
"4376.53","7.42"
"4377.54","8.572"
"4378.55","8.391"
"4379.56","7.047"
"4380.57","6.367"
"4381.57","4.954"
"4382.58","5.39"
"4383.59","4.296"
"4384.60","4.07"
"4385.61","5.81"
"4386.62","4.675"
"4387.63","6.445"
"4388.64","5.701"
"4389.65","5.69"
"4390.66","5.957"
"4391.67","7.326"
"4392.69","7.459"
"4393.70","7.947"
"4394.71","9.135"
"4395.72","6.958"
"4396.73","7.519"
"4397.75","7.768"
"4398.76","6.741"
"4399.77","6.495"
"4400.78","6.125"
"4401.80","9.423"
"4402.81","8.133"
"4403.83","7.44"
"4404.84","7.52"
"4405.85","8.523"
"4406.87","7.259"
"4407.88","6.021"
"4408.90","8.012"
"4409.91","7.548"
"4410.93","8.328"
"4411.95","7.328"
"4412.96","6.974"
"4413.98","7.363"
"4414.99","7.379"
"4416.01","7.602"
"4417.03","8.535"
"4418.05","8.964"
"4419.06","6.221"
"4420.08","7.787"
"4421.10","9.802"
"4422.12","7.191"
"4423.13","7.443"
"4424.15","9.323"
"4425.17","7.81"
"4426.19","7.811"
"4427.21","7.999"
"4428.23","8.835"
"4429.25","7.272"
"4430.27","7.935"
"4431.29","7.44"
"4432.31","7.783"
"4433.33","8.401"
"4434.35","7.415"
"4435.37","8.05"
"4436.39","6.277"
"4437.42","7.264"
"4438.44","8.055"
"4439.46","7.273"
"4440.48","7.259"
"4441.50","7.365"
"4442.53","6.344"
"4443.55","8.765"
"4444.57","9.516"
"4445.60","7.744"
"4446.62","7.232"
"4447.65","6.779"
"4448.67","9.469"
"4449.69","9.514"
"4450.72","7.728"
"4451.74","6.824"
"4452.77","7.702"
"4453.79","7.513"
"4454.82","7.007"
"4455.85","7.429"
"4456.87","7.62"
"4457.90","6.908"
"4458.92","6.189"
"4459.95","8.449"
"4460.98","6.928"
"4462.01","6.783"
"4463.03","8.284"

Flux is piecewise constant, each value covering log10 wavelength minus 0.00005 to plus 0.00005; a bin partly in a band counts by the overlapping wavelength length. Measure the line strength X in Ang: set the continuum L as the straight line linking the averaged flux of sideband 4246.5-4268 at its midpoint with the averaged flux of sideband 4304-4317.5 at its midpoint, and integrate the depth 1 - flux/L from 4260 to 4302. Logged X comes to 0.6 Ang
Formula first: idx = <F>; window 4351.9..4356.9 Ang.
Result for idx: 6.55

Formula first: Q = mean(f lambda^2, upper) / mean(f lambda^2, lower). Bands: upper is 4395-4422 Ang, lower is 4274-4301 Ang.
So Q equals 1.4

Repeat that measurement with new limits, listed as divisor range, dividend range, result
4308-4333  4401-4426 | 1.20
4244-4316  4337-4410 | 1.25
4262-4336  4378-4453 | 1.29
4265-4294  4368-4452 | 1.31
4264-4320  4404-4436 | 1.43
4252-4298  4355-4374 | 1.32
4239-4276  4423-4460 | 1.31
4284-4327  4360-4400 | 1.28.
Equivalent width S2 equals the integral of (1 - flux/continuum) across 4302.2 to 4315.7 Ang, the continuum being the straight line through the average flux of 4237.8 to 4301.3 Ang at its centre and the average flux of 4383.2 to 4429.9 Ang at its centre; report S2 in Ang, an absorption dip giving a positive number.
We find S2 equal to 3.6 Ang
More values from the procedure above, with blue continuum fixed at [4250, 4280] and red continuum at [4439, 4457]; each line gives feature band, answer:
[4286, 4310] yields 6.7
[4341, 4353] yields 0.3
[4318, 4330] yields -0.6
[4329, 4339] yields 0.5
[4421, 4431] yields -0.6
